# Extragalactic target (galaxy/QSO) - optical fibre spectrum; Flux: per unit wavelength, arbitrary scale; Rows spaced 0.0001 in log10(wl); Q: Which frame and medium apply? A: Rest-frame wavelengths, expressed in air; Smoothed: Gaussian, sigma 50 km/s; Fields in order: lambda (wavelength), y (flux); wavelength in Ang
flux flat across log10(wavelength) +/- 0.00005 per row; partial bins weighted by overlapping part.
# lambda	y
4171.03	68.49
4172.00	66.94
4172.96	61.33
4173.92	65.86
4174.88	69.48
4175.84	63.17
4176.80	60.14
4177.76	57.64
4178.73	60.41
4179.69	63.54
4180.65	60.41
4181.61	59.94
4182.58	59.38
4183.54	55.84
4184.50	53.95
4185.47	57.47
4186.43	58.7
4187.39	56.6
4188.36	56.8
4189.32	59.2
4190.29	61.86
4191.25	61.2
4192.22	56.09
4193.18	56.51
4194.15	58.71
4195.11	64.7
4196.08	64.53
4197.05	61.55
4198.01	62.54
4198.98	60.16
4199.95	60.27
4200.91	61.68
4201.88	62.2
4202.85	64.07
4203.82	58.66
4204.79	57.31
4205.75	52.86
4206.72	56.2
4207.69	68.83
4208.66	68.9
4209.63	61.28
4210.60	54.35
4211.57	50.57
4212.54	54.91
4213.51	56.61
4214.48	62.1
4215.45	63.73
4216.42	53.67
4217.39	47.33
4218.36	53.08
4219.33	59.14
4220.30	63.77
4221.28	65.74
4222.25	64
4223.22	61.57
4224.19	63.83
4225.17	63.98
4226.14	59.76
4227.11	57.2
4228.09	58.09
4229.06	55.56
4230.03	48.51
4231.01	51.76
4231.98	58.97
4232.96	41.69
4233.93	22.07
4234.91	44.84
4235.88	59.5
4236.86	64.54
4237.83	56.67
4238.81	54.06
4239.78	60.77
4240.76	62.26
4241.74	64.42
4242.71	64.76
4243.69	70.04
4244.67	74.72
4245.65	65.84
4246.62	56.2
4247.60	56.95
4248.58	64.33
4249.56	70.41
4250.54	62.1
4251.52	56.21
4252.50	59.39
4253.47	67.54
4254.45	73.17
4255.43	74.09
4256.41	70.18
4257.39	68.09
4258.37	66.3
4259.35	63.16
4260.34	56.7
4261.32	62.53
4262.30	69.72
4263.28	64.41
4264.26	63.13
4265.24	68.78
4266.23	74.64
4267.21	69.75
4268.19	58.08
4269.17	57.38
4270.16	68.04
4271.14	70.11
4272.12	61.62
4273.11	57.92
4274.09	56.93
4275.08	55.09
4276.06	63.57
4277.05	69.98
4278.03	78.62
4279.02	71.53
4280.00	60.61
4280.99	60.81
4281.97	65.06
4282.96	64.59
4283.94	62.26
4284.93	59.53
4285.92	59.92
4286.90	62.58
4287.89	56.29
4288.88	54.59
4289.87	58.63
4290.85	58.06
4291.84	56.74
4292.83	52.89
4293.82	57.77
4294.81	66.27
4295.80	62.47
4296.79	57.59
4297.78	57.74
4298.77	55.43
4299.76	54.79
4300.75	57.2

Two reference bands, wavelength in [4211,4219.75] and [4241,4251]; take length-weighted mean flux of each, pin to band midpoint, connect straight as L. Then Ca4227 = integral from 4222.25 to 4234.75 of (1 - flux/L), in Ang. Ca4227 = 1.19 Ang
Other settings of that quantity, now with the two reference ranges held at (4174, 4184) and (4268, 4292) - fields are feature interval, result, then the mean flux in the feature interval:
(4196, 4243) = 2.74 Ang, 58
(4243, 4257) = -0.90 Ang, 65.8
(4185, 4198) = 0.35 Ang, 59.7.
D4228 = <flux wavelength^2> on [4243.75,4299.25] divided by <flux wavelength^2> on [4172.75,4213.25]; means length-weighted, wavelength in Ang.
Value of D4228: 1.1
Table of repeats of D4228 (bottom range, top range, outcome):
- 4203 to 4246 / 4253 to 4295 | 1.12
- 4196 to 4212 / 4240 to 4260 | 1.11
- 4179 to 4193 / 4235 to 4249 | 1.09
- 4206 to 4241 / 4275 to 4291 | 1.14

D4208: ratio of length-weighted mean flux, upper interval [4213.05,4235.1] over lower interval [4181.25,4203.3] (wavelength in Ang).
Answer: 0.93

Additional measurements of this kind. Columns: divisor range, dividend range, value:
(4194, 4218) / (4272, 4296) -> 1.03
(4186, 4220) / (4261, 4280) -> 1.10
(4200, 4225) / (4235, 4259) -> 1.07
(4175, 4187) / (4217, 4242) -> 0.94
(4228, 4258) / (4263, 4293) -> 1.05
